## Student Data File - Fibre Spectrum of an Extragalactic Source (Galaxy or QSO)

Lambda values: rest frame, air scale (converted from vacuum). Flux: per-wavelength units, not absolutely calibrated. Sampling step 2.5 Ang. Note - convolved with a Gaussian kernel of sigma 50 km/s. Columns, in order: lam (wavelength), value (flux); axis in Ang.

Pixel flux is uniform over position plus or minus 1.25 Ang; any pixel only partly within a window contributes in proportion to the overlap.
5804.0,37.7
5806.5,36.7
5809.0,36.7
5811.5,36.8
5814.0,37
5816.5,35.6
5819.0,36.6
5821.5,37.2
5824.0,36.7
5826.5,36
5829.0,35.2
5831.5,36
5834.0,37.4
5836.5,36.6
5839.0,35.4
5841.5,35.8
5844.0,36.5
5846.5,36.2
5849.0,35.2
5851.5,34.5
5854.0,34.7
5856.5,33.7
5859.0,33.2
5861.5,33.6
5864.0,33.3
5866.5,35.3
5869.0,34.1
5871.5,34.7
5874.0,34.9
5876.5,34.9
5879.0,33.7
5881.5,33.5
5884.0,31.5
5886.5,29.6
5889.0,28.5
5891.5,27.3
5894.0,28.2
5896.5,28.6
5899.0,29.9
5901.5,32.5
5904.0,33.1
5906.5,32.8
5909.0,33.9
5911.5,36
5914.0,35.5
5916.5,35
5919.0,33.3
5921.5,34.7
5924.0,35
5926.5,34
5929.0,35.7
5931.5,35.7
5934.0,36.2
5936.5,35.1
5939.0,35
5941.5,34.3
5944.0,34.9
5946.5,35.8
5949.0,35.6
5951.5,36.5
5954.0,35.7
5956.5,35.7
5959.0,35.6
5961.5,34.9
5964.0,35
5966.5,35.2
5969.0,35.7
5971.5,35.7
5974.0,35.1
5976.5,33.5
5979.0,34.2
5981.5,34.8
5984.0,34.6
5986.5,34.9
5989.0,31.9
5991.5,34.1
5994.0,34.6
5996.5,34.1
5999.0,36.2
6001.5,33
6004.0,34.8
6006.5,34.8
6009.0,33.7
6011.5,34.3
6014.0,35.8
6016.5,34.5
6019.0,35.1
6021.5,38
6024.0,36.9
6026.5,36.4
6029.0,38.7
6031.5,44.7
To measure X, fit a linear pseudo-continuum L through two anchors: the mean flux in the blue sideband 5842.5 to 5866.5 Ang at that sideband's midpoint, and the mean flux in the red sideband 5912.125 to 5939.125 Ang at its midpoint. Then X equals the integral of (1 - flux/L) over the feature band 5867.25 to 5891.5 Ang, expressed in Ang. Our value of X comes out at 1.5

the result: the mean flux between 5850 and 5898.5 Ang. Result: 32.5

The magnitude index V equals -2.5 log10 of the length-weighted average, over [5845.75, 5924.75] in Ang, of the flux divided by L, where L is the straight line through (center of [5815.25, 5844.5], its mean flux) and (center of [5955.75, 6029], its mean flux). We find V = 0.08 mag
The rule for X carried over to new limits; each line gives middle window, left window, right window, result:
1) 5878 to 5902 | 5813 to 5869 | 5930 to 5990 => 3.46 Ang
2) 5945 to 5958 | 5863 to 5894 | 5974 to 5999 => -0.85 Ang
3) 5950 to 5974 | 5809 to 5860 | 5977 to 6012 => -0.65 Ang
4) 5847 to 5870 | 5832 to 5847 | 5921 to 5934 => 1.16 Ang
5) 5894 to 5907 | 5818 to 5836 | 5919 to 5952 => 1.68 Ang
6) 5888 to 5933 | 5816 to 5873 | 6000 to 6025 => 3.13 Ang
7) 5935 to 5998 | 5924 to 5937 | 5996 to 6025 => 0.57 Ang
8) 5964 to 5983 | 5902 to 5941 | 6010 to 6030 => 0.30 Ang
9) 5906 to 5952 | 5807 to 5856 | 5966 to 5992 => 0.04 Ang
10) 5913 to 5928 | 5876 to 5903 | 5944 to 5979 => -0.89 Ang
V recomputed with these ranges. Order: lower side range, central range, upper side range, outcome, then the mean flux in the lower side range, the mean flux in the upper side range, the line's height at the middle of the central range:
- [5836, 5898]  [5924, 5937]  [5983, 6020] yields -0.047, 33.3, 34.4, 33.8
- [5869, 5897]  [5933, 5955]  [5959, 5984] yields -0.049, 31.6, 34.9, 33.9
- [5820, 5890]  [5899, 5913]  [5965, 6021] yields 0.040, 34.6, 34.6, 34.6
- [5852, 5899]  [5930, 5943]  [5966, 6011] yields -0.055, 32.4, 34.5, 33.5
